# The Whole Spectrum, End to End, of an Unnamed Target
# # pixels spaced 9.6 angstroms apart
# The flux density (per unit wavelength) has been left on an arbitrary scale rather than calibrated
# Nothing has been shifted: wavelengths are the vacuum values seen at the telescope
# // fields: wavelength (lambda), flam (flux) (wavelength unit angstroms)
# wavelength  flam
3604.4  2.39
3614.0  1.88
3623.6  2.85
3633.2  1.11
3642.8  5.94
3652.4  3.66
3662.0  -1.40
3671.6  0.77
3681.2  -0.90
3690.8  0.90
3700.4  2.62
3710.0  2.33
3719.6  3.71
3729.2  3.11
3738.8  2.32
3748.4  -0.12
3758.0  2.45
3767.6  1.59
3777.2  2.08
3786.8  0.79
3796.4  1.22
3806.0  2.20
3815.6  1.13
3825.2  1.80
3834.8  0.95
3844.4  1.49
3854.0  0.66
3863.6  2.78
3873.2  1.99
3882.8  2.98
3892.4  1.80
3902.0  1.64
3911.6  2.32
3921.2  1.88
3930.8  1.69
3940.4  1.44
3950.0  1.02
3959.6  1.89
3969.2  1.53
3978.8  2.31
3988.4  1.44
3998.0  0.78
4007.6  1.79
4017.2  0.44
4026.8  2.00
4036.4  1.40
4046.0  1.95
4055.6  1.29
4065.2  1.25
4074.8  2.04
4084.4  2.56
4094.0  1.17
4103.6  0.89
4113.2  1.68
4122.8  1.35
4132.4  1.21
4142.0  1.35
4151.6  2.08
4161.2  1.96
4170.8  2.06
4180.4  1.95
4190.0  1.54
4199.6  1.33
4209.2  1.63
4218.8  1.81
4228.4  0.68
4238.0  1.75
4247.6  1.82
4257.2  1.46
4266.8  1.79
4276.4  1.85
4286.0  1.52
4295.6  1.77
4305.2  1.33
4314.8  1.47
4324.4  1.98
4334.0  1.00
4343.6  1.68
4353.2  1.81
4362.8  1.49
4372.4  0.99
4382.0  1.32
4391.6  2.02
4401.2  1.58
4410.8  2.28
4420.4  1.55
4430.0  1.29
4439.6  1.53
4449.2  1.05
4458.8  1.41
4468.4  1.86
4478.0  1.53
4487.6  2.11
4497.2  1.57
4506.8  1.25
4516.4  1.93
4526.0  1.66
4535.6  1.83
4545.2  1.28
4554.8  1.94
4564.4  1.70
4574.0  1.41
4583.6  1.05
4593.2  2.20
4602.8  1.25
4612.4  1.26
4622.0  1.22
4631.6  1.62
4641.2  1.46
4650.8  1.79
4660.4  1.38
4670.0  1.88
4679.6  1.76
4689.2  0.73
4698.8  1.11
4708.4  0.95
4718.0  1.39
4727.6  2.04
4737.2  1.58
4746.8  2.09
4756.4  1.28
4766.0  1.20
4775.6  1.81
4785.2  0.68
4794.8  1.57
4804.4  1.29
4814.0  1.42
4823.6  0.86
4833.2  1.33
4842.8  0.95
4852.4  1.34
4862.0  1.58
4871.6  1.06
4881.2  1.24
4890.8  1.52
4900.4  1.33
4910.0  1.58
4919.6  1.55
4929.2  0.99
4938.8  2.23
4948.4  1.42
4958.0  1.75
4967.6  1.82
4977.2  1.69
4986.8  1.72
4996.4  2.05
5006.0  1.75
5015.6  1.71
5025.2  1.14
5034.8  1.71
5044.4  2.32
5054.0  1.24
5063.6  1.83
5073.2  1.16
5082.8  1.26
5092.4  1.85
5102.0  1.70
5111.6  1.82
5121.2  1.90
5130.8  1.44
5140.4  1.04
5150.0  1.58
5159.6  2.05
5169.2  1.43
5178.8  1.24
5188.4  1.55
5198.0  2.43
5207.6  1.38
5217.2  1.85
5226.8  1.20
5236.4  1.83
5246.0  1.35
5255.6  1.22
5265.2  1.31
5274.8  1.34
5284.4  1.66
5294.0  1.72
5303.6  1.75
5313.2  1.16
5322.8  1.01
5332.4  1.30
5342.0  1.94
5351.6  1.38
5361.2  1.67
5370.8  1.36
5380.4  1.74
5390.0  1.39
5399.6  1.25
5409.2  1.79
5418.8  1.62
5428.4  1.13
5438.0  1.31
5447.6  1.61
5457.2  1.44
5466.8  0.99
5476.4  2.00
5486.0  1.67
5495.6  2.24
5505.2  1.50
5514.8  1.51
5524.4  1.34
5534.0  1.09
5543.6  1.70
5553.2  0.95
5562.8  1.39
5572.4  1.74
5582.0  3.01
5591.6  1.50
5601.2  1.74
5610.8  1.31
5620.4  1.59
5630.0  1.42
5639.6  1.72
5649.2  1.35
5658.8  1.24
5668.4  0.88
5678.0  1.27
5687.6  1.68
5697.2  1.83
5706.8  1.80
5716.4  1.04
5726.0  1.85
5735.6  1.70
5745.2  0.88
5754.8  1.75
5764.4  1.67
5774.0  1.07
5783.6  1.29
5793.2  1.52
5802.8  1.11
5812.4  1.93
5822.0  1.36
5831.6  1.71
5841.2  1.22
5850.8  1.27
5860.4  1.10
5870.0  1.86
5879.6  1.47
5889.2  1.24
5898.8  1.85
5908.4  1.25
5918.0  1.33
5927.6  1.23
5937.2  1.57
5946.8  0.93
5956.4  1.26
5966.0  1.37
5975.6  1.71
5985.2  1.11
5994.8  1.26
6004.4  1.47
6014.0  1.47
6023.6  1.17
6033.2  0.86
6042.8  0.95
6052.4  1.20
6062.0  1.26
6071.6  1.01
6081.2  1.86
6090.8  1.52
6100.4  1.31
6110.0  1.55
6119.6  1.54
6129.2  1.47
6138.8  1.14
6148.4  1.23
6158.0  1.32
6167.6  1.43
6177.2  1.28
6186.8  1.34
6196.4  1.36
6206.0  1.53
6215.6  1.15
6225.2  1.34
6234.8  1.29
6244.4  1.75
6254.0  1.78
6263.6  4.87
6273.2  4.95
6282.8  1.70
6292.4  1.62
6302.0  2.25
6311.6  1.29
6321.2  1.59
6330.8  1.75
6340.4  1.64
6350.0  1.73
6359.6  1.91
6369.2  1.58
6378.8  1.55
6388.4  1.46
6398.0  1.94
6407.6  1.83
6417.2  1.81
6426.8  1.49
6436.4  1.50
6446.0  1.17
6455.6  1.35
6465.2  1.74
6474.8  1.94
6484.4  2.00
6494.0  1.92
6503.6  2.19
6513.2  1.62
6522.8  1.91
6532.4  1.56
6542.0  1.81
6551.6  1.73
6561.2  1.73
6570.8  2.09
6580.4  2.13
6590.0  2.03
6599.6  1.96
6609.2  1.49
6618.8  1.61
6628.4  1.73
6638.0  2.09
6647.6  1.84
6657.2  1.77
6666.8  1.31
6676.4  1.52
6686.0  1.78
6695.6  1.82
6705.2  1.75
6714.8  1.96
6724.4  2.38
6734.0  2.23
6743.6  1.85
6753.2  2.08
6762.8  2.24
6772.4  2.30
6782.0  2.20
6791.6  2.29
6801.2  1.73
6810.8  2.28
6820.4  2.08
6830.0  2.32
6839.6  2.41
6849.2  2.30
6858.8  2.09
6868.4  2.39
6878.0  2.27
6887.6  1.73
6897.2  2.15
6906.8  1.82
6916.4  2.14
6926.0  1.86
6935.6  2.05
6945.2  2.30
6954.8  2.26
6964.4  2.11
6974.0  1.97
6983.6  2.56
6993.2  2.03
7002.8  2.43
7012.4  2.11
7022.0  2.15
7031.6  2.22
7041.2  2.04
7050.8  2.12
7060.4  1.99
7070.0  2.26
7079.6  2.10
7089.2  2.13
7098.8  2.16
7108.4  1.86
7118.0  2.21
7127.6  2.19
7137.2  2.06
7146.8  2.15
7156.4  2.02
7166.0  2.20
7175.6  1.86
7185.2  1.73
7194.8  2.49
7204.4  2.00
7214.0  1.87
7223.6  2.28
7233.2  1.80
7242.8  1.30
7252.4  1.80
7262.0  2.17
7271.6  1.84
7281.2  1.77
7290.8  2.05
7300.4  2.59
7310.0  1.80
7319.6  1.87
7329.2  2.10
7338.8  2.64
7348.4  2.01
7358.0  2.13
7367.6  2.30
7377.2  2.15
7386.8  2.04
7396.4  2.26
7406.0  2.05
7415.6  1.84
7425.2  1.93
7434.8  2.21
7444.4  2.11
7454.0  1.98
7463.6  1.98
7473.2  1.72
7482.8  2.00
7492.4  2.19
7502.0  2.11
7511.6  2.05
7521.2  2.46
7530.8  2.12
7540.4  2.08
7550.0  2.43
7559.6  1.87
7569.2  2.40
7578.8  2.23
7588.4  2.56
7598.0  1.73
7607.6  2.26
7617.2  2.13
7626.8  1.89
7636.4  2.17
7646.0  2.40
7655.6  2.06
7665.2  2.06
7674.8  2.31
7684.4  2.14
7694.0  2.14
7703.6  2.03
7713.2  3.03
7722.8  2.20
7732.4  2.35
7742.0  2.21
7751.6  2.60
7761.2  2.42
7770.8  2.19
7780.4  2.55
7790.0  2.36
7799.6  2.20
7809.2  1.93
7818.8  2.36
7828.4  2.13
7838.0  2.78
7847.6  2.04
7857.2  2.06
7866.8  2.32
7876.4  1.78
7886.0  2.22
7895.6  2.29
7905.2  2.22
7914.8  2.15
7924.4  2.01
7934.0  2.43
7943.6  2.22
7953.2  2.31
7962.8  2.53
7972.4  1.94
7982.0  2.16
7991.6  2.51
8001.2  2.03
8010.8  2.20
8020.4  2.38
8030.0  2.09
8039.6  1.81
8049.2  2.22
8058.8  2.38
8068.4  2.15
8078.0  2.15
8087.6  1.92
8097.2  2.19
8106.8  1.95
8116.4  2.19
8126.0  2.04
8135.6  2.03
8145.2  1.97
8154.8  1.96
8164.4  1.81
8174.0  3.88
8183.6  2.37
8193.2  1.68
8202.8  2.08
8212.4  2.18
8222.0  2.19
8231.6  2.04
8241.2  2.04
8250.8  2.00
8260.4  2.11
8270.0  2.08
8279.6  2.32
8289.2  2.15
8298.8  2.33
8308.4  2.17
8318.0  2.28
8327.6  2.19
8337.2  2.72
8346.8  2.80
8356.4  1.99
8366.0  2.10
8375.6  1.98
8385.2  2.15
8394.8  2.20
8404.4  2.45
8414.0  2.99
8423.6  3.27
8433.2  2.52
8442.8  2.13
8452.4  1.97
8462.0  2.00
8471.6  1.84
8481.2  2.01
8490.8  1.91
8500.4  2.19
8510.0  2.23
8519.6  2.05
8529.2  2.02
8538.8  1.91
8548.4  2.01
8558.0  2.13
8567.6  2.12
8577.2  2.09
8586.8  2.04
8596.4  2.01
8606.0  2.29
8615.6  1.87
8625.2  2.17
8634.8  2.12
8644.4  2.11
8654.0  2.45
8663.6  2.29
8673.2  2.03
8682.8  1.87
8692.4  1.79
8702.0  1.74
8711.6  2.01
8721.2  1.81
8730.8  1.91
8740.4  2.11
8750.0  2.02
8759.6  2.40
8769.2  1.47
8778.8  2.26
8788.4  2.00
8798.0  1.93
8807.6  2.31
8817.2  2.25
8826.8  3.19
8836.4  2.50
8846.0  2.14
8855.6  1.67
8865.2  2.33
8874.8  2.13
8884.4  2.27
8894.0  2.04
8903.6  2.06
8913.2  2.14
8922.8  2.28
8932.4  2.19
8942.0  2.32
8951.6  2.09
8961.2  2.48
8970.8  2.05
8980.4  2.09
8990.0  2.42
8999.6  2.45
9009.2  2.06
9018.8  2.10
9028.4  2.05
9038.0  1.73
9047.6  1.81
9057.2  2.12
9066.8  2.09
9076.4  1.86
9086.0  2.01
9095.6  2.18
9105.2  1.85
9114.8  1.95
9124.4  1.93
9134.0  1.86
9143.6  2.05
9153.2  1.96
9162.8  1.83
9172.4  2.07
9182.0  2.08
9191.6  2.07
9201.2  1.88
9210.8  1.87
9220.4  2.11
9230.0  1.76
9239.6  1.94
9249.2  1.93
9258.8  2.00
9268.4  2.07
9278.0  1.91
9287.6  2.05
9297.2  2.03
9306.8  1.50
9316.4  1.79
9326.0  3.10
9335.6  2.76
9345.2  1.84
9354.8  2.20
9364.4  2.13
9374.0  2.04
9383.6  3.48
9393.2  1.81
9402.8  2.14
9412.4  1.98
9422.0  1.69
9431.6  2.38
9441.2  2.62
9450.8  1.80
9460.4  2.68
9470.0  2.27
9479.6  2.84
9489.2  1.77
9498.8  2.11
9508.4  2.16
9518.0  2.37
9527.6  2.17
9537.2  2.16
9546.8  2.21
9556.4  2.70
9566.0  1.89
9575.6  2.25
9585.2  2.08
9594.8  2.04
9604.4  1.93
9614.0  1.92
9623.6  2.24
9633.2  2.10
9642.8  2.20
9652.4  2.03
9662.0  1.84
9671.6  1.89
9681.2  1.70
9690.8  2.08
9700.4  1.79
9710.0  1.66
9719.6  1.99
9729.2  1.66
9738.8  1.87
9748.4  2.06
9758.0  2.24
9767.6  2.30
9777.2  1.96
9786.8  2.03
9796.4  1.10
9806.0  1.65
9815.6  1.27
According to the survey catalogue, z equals 0.681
